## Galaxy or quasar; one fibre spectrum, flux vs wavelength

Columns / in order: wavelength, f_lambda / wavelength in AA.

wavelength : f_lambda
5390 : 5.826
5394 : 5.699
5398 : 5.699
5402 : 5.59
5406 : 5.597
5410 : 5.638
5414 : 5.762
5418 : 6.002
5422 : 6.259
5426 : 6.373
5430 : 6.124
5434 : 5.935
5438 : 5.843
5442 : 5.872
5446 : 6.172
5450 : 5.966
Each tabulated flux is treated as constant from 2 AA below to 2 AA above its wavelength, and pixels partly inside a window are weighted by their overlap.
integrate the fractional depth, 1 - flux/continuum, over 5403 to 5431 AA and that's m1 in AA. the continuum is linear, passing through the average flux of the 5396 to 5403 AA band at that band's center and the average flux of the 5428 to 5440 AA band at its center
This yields -0.6 AA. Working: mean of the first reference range 5.65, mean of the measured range 5.95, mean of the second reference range 5.97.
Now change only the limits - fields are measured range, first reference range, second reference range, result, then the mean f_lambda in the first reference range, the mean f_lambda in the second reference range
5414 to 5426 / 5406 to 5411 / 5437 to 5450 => -0.8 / 5.62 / 5.97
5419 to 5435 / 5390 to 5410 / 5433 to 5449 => -0.9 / 5.66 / 5.96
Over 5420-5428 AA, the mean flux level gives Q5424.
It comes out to 6.32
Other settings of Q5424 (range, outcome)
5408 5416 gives 5.7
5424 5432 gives 6.25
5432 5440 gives 5.89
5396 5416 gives 5.66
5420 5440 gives 6.11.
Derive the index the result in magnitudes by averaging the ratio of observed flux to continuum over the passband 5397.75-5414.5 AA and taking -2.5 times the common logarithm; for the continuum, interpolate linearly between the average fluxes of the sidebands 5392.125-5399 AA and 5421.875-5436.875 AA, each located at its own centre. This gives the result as 0.04 mag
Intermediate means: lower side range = 5.7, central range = 5.64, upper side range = 6.14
